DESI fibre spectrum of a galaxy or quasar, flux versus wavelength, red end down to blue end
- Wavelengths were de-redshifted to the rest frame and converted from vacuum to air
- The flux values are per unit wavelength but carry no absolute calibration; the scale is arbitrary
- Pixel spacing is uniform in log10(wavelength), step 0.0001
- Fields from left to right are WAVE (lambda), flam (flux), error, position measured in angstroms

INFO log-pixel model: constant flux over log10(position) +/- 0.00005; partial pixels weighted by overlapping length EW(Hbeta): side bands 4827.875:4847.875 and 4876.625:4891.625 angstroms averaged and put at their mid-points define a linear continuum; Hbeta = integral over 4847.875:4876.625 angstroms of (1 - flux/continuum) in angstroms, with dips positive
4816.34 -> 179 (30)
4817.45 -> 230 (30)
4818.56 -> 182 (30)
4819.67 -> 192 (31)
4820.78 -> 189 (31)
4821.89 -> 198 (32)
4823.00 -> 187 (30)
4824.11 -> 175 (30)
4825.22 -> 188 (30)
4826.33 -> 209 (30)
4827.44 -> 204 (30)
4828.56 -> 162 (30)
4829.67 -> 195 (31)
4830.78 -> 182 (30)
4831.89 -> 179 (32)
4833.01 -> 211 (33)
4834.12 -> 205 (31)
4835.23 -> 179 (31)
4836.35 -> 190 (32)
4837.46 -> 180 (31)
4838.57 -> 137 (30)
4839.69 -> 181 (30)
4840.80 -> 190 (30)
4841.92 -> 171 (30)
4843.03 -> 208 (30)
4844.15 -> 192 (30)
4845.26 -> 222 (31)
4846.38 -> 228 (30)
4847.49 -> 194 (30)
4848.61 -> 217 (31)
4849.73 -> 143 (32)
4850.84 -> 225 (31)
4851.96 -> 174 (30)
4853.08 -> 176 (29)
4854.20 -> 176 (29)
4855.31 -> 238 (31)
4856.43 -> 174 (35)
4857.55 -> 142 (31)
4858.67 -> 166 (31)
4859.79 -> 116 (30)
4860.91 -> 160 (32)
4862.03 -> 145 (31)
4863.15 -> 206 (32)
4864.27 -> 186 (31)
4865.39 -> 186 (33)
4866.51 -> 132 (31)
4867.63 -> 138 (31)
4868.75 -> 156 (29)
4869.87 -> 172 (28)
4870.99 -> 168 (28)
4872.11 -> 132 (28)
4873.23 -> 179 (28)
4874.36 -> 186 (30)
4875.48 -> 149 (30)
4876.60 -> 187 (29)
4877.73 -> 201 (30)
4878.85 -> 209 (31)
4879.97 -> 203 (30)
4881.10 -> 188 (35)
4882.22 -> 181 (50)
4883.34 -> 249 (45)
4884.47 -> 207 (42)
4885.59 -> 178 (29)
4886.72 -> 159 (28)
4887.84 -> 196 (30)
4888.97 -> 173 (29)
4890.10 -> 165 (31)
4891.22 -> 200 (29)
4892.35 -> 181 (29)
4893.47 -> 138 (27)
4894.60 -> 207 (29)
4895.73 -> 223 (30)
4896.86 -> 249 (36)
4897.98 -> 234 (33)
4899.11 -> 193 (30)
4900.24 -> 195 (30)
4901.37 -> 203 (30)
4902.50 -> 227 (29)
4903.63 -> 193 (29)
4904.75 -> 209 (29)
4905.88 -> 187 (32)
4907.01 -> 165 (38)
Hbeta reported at 3.1 angstroms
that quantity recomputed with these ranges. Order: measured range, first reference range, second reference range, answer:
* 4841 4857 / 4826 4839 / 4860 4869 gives -2.0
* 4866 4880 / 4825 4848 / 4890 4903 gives 2.0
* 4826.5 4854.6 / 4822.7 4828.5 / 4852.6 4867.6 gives -1.4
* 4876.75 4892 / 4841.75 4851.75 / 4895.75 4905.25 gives 1.2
